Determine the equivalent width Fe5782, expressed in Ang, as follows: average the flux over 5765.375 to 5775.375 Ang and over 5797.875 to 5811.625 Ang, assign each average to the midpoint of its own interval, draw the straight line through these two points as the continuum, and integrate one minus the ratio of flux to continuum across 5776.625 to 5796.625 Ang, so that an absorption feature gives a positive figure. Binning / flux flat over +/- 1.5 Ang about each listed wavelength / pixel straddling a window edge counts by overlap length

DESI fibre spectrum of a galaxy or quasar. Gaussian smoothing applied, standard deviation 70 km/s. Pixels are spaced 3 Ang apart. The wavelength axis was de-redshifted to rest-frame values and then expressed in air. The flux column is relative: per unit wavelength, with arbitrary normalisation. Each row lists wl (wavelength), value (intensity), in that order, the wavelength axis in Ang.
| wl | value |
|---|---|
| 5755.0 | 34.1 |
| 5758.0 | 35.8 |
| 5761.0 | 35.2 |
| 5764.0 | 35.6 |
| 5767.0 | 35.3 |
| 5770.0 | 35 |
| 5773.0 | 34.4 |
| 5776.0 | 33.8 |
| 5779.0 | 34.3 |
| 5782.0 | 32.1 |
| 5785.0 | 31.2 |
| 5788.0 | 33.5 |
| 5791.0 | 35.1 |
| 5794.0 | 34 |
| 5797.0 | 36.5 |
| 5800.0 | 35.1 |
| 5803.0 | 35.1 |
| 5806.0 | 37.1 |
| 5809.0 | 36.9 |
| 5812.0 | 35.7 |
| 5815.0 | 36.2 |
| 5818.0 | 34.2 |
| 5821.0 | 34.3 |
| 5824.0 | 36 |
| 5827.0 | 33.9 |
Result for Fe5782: 1.0 Ang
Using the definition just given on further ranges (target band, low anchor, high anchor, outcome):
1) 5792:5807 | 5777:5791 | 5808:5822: -0.54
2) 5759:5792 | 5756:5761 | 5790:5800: 1.11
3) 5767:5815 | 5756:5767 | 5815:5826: 0.66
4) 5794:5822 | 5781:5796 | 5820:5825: -1.02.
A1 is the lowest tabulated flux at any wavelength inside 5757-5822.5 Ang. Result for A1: 31.2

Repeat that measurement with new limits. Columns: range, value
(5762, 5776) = 33.8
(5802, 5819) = 34.2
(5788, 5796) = 33.5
